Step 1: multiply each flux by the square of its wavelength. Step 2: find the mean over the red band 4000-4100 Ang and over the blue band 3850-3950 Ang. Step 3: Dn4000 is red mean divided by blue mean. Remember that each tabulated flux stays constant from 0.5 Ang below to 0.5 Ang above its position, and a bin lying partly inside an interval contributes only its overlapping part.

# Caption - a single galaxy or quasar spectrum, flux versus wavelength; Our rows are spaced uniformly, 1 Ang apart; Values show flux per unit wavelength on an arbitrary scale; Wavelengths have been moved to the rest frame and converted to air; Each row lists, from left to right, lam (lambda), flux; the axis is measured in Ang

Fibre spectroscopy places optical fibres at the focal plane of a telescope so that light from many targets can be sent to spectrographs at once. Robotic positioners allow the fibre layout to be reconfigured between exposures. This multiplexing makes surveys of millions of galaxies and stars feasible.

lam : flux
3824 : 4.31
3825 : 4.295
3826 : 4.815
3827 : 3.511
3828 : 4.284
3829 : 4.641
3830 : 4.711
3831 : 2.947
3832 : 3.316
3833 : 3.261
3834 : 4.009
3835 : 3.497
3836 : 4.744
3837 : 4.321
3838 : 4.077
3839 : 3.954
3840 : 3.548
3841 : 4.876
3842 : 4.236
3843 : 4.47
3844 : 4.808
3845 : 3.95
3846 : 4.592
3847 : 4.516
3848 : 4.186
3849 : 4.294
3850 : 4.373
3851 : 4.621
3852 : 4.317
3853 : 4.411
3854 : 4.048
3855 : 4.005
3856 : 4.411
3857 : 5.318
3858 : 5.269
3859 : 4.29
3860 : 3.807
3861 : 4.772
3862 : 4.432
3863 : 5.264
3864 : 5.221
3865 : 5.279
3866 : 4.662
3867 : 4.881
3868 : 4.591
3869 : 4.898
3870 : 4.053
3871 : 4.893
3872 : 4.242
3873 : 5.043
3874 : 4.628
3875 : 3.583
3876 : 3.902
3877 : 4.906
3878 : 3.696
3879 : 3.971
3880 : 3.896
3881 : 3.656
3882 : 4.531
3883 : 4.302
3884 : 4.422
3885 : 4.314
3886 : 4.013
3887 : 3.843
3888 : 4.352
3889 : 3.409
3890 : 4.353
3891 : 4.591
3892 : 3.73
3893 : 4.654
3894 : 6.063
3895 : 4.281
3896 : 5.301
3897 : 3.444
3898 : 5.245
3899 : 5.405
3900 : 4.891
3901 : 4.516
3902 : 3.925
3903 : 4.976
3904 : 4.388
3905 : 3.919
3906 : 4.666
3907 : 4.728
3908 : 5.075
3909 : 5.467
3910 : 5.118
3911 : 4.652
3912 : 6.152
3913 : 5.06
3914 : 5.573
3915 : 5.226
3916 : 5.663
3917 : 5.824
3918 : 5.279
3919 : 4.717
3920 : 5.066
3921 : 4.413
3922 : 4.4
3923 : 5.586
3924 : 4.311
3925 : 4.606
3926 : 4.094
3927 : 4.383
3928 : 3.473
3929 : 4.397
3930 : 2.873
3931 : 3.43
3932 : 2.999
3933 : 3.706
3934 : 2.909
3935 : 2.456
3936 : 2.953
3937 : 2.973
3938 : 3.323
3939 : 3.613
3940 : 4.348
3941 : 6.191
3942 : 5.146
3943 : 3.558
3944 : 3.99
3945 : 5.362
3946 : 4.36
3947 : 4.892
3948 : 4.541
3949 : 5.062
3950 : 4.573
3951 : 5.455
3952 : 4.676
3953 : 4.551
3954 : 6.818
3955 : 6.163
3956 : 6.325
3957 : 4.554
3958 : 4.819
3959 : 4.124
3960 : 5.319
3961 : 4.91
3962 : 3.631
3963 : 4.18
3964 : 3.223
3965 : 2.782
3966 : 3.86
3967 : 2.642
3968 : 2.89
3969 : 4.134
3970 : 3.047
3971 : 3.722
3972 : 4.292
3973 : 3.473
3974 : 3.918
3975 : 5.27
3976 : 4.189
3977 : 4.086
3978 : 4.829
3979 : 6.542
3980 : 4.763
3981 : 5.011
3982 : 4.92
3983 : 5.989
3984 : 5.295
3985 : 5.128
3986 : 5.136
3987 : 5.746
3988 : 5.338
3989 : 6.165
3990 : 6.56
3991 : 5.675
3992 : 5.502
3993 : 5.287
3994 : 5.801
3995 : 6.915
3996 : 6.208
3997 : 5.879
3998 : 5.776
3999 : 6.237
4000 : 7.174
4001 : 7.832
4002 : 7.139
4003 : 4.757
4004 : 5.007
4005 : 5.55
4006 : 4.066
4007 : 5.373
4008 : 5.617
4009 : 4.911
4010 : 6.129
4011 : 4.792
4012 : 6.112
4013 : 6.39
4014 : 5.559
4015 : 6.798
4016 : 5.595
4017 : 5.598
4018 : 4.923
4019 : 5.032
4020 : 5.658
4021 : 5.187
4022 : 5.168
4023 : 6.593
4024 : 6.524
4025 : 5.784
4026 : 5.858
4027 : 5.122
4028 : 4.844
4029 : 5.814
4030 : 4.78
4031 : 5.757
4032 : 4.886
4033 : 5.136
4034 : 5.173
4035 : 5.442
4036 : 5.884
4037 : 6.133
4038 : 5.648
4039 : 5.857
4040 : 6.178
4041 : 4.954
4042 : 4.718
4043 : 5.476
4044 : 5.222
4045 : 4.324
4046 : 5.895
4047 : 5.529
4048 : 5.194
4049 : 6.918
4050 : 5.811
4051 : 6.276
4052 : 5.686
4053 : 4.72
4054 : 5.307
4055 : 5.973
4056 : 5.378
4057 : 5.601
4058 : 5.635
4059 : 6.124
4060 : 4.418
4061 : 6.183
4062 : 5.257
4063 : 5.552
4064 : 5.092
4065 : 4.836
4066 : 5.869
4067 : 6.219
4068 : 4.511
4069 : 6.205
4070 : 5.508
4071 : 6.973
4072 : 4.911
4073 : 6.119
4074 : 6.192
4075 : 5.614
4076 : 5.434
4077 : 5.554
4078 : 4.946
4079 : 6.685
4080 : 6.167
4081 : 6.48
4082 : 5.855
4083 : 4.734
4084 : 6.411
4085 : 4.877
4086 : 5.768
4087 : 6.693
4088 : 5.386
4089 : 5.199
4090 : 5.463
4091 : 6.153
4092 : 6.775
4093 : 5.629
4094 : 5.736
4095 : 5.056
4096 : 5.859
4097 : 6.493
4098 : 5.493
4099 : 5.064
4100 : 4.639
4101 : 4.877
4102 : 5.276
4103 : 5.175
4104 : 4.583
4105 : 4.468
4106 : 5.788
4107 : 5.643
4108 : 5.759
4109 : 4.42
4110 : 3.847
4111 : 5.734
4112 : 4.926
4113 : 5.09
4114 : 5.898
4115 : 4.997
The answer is 1.36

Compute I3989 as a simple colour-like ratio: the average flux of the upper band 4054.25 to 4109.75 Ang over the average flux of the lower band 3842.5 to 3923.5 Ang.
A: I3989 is 1.2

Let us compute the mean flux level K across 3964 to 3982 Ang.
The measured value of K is 4.08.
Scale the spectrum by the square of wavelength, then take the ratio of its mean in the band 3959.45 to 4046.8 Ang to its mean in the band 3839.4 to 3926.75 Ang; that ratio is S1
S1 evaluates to 1.2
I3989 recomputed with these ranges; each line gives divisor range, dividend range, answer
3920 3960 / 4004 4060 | 1.26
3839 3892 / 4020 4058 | 1.26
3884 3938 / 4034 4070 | 1.25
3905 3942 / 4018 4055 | 1.24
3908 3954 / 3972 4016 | 1.23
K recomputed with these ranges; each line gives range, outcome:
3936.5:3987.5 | 4.56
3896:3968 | 4.5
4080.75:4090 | 5.68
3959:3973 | 3.75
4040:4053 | 5.5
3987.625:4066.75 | 5.64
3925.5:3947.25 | 3.87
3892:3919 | 4.95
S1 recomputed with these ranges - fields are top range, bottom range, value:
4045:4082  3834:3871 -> 1.41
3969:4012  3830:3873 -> 1.31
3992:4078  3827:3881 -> 1.42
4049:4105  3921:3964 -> 1.37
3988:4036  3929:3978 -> 1.40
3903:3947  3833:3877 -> 1.04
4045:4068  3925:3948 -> 1.51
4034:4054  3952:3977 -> 1.35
